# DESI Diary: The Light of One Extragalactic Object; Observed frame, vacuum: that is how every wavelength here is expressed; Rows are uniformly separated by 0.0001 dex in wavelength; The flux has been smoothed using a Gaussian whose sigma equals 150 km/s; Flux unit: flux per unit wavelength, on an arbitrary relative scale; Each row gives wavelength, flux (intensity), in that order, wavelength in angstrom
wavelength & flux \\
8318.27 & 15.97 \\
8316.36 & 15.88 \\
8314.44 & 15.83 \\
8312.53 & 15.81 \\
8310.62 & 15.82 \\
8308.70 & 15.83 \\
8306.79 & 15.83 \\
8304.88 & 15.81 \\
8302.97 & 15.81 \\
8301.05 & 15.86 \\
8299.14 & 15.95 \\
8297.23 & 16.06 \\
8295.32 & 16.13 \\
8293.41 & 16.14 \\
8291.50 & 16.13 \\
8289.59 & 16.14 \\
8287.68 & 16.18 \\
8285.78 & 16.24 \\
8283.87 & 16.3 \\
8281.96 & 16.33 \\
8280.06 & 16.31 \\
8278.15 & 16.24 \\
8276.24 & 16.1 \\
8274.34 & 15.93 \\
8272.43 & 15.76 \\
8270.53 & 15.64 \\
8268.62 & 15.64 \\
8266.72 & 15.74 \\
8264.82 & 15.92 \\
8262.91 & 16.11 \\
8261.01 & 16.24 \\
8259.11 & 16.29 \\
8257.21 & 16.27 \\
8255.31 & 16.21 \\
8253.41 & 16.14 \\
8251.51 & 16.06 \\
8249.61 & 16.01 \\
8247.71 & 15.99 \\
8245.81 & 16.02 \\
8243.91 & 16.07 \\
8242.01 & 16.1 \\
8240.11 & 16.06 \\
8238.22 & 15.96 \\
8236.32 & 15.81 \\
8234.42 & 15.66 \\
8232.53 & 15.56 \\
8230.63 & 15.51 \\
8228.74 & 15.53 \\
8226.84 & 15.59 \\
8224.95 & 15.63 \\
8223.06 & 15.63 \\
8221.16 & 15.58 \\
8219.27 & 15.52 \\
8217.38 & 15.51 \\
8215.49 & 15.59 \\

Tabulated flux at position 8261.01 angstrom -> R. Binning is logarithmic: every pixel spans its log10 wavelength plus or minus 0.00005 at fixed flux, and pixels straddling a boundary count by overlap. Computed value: 16.24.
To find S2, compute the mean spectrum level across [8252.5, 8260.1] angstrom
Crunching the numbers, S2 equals 16.2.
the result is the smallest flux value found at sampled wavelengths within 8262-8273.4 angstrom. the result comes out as 15.64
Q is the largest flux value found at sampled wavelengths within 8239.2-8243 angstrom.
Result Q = 16.1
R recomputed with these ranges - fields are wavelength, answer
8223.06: 15.63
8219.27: 15.52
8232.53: 15.56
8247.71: 15.99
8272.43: 15.76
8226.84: 15.59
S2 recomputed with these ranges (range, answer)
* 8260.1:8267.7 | 16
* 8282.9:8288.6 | 16.2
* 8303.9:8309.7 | 15.8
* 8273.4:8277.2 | 16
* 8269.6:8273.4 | 15.7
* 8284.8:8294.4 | 16.2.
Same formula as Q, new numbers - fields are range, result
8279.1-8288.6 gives 16.33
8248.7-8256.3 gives 16.21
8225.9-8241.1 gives 16.06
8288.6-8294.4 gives 16.14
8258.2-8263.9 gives 16.29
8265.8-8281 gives 16.31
